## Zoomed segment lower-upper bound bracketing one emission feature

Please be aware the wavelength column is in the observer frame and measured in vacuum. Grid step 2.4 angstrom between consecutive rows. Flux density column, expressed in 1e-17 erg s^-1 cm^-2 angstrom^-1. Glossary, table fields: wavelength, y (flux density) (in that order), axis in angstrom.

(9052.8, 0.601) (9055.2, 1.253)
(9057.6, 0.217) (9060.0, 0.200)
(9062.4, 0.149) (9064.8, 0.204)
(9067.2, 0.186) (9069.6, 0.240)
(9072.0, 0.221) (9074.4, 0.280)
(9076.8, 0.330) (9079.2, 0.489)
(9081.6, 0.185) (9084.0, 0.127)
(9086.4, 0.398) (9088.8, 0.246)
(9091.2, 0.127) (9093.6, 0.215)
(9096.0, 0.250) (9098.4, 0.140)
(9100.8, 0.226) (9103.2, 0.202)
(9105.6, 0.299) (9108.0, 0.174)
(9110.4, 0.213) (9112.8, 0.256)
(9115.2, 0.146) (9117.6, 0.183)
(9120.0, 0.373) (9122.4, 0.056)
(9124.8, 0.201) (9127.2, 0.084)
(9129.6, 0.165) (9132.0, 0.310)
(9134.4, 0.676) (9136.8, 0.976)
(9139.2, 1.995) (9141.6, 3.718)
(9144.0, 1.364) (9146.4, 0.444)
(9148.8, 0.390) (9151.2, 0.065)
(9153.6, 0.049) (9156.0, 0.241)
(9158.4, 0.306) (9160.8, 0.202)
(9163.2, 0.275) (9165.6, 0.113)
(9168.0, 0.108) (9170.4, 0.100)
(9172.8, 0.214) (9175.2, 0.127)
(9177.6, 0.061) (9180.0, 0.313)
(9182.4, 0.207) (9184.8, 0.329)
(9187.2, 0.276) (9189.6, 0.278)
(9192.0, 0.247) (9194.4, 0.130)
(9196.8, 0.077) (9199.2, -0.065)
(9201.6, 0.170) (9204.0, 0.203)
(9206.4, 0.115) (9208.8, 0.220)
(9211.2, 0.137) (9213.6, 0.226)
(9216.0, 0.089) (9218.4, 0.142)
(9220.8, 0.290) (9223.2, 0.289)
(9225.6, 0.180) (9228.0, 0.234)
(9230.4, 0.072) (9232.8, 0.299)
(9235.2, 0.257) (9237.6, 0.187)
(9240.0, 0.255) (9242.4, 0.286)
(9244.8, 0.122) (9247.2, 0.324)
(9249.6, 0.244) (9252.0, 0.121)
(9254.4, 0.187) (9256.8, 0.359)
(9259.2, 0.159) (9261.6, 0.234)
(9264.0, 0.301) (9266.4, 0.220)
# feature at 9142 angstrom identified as [O III]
